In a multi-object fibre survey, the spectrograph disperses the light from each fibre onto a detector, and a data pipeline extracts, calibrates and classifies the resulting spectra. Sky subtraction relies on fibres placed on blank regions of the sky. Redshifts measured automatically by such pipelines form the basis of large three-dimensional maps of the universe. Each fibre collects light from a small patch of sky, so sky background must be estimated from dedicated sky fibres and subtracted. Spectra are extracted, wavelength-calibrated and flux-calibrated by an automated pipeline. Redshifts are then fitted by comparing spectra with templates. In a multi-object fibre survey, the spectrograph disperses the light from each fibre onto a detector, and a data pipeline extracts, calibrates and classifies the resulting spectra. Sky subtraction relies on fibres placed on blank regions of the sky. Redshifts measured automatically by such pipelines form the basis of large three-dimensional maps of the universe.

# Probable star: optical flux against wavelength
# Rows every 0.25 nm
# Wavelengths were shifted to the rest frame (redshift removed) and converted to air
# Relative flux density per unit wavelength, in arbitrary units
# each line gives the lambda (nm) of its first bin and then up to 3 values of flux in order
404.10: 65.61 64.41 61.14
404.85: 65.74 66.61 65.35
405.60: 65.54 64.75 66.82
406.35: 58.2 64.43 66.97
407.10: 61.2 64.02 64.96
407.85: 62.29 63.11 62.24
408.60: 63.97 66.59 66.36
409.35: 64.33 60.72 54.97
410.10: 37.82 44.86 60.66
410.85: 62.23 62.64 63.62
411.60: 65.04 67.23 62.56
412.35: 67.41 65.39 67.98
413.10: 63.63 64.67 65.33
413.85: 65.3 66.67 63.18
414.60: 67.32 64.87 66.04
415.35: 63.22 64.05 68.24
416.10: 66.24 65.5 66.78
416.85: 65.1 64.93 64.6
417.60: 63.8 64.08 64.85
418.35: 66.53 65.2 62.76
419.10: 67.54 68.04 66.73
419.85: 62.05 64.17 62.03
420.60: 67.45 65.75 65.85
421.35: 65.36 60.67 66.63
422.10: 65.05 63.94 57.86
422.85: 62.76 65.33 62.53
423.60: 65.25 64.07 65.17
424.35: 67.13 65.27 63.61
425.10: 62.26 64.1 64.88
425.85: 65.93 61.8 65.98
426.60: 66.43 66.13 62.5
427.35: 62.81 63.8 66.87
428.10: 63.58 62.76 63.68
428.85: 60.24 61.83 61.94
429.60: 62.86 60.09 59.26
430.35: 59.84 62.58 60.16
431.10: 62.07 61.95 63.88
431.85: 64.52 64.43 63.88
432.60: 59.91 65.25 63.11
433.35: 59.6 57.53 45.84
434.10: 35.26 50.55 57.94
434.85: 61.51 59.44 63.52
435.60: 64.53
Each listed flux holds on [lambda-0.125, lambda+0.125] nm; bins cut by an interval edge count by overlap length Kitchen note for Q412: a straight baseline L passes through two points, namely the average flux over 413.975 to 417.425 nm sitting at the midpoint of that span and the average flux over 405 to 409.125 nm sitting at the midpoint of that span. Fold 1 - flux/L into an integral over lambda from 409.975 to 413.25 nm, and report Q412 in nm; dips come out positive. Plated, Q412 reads 0.20 nm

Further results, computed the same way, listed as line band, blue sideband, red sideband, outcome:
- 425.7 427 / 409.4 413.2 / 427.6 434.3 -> -0.10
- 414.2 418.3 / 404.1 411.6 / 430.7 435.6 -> -0.28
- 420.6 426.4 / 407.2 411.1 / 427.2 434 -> -0.31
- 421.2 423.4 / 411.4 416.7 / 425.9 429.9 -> 0.03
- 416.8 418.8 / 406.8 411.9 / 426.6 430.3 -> -0.10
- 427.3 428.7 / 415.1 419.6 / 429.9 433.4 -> -0.02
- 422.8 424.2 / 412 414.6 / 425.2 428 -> 0.01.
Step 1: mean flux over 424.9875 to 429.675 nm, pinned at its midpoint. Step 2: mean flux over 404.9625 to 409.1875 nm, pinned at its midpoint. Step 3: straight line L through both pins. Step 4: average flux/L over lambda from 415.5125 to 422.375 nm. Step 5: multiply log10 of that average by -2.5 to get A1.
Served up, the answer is -0.02 mag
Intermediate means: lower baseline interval 64.3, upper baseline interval 63.7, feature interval 65.2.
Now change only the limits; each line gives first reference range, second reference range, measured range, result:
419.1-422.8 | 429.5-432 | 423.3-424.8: -0.02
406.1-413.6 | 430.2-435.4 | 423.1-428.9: -0.07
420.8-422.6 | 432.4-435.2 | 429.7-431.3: -0.04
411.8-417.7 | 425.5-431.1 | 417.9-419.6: -0.02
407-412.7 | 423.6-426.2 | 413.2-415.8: -0.05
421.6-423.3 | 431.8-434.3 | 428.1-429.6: -0.04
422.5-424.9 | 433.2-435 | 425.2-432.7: -0.08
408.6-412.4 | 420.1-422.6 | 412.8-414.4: -0.06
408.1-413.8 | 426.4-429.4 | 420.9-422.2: -0.03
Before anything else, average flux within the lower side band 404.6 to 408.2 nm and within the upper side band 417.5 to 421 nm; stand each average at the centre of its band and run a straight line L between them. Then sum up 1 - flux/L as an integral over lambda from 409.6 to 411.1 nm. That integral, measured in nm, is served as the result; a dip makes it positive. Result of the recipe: 0.25 nm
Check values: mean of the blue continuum 64.2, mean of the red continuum 65.1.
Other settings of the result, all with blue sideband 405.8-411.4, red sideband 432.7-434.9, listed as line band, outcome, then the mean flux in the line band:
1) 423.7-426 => -0.302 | 64.7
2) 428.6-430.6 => -0.183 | 61.1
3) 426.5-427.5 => -0.137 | 64.4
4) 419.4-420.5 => -0.108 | 64.1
